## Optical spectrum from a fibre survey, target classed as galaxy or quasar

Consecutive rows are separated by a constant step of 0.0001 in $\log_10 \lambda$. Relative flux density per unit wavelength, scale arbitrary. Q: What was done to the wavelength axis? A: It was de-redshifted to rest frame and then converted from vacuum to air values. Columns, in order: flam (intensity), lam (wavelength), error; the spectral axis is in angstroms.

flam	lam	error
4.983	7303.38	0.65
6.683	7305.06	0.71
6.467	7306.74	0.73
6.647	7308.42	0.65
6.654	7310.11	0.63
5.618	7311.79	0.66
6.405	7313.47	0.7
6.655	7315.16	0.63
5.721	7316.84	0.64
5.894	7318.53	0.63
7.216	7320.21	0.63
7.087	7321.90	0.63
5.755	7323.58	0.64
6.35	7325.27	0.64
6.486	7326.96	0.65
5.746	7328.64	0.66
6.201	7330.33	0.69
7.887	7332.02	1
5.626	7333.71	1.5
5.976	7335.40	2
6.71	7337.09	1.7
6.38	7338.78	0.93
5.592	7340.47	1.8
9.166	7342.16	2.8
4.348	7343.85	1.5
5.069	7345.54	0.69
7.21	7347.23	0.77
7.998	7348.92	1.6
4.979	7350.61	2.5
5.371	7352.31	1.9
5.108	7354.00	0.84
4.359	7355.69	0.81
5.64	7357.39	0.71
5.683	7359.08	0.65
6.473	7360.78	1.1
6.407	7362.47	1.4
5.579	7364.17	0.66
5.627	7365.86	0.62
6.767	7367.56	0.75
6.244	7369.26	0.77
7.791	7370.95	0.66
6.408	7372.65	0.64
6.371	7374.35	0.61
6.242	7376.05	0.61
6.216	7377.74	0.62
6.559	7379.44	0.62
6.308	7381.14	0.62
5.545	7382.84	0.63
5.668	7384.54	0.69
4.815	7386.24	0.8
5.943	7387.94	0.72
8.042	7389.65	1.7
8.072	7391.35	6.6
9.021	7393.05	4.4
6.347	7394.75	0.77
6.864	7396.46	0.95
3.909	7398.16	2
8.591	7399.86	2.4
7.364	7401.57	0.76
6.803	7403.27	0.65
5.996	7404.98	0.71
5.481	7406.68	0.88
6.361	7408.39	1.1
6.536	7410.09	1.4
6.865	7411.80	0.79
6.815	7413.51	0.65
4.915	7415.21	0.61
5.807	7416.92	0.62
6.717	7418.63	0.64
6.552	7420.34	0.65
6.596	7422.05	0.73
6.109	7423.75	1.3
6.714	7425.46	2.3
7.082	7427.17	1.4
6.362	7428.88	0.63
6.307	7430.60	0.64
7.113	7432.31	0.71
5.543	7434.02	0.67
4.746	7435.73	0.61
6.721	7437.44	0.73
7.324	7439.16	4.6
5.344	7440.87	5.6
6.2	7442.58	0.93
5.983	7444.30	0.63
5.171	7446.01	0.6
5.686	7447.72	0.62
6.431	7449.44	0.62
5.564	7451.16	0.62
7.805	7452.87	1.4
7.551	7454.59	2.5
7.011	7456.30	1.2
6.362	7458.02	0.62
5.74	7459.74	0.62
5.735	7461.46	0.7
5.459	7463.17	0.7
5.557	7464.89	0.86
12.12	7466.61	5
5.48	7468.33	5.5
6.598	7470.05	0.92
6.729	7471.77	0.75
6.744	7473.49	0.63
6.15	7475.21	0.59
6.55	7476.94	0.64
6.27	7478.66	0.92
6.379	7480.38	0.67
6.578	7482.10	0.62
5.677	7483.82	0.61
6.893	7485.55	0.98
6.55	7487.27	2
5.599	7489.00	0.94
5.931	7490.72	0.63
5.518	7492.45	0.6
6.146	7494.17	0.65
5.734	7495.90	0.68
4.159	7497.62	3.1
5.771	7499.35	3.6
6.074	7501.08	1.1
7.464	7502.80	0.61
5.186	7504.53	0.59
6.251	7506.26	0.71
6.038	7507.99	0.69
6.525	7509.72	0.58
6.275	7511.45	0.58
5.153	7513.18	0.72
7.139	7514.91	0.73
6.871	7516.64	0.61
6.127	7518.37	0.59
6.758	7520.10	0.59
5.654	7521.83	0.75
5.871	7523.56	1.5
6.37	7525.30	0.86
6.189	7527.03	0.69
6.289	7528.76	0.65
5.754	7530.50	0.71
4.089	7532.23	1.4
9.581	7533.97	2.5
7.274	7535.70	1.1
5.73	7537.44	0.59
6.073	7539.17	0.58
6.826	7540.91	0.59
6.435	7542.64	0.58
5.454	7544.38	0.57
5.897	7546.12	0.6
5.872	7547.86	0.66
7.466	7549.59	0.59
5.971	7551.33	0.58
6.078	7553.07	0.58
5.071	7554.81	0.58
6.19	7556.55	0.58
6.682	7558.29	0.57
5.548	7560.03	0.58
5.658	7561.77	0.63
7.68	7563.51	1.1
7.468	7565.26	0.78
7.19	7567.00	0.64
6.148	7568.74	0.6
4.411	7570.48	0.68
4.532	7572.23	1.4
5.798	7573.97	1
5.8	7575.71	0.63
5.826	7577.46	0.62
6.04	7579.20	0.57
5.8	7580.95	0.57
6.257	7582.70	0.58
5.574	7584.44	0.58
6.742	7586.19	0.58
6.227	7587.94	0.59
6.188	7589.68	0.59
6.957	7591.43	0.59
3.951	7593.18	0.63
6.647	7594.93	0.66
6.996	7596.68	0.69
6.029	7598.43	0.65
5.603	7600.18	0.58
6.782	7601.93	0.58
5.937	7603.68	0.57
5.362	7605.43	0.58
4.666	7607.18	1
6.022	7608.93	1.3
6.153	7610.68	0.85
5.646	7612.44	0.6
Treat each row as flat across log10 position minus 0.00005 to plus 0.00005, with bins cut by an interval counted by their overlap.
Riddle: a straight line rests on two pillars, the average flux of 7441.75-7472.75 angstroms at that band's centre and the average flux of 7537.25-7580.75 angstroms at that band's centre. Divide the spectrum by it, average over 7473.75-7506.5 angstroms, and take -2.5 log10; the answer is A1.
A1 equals 0.06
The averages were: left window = 6.51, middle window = 6.05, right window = 6.08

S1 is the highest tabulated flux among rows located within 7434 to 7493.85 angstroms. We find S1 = 12.12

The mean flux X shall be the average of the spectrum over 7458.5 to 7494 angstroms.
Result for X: 6.41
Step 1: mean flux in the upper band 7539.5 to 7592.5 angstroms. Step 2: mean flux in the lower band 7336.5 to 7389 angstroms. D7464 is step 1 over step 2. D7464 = 1.00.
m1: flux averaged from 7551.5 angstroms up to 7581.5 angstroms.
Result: 6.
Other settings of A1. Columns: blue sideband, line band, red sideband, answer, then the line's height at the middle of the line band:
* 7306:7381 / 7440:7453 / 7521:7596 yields 0.05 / 6.19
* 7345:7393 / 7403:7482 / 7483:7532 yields -0.05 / 6.12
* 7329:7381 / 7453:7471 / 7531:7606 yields -0.11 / 6.17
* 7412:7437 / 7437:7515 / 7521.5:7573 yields -0.01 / 6.23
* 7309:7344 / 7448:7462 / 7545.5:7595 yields -0.05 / 6.21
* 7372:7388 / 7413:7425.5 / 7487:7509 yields -0.05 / 5.96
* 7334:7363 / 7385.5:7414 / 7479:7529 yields -0.11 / 6.05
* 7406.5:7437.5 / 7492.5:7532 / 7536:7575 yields 0.02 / 6.17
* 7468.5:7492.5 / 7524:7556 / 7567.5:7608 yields -0.03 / 6.05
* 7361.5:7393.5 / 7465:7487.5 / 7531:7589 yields -0.08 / 6.31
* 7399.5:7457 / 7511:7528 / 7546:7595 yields -0.01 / 6.17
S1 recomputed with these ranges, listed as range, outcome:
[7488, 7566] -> 9.581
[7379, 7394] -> 9.021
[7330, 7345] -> 9.166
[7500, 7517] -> 7.464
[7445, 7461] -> 7.805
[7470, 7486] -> 6.893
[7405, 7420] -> 6.865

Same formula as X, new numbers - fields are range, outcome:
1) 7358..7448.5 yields 6.35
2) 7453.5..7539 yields 6.32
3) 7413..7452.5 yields 6.18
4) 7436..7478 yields 6.47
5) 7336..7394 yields 6.29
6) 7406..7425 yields 6.27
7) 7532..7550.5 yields 6.51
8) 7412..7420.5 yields 6.18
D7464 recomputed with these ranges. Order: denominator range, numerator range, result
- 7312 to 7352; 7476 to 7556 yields 0.97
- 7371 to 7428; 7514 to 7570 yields 0.98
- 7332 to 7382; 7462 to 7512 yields 1.02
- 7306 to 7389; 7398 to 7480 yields 1.04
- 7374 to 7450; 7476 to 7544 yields 0.97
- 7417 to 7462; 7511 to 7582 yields 0.98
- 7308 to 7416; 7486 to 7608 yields 0.96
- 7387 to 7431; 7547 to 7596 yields 0.92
